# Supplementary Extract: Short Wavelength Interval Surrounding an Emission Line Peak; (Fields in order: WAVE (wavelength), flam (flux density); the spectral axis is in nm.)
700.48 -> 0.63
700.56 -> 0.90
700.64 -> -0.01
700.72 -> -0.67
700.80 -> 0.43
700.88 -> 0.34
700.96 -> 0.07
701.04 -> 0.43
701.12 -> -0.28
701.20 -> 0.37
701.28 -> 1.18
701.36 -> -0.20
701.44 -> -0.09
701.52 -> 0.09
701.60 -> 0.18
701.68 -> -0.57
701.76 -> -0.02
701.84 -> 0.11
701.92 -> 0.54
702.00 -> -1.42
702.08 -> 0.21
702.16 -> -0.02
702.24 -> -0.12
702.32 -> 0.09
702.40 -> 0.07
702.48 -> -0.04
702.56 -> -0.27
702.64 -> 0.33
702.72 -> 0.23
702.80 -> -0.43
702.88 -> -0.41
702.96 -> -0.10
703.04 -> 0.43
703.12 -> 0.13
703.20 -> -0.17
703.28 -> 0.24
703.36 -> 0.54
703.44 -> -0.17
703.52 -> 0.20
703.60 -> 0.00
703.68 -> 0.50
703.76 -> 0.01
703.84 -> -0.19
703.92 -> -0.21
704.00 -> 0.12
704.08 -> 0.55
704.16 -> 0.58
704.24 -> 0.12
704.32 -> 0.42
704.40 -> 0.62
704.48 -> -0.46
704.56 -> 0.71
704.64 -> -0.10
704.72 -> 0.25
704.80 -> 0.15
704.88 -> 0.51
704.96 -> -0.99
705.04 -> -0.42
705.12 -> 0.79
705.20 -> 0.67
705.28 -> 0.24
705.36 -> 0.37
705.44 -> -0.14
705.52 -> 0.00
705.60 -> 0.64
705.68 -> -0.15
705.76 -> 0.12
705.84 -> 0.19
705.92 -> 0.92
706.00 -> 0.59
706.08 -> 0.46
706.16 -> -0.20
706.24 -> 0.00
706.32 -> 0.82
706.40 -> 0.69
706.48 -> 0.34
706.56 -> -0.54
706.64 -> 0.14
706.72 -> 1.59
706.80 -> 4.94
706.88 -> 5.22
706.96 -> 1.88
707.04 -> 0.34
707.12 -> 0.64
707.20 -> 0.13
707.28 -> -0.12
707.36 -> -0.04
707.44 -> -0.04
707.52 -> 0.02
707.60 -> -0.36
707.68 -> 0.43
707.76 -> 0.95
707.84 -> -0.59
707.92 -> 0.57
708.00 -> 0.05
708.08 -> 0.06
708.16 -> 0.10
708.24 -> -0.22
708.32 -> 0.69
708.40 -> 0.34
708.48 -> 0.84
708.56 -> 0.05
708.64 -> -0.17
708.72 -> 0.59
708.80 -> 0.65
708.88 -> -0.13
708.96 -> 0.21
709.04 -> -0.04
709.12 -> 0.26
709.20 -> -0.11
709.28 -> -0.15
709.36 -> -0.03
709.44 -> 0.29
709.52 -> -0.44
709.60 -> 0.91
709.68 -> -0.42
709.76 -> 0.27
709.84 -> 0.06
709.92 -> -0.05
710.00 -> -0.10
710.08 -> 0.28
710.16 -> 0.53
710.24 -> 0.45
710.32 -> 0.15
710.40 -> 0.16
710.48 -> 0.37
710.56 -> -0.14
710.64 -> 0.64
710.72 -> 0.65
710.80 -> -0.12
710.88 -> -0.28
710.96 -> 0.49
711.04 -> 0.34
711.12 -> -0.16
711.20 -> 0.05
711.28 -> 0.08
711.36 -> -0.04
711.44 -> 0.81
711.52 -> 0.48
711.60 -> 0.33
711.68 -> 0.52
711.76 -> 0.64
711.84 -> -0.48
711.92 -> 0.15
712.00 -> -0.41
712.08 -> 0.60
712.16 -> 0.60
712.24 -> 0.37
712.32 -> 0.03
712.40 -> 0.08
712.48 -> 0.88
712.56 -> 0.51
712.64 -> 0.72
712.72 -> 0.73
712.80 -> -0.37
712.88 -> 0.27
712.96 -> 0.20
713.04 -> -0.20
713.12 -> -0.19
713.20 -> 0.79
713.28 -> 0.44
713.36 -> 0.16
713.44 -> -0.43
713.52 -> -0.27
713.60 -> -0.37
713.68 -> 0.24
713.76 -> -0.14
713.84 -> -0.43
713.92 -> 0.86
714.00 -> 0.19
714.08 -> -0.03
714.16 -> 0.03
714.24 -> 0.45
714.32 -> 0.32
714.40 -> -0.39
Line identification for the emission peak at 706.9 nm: Halpha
